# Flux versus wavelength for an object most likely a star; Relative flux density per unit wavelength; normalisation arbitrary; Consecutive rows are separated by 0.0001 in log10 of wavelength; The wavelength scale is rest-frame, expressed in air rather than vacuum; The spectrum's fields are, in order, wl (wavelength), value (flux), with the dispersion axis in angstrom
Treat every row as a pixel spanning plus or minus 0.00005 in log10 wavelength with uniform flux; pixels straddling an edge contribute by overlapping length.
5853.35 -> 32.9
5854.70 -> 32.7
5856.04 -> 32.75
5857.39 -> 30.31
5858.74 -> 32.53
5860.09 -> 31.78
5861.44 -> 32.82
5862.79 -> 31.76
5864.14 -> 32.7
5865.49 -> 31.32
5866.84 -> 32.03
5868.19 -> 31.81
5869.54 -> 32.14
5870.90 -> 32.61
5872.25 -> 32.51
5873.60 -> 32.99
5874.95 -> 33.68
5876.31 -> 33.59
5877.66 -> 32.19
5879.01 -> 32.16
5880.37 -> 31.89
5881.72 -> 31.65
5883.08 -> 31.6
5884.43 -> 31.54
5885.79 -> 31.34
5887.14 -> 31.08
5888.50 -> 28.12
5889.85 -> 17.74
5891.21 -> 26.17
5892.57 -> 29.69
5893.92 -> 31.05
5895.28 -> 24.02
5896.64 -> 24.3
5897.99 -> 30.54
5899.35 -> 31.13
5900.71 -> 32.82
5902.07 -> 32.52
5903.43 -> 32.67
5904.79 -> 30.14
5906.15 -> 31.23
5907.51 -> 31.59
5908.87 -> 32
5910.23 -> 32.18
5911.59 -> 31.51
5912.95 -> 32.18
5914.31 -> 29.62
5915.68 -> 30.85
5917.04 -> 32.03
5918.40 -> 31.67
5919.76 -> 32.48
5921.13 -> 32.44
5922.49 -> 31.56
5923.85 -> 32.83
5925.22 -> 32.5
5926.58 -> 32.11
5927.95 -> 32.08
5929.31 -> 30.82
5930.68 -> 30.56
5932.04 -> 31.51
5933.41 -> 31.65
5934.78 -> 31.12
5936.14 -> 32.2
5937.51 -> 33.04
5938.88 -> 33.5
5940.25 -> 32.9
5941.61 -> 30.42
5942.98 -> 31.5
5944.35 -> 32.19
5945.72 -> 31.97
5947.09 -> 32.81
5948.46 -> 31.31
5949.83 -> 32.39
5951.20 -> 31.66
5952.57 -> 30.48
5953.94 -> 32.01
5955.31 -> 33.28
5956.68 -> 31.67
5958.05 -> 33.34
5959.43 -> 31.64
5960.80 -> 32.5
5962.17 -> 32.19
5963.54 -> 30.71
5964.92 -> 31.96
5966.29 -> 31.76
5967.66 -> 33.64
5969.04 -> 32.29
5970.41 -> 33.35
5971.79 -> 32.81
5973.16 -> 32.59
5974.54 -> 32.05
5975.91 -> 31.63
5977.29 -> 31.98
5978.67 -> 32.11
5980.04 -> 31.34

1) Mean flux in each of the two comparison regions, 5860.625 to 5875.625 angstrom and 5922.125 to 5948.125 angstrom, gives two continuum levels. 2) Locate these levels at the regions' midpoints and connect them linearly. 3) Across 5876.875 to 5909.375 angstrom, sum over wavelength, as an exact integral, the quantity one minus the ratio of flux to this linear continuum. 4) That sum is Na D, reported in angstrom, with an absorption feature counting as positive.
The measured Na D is 2.3 angstrom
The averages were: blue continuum 32.4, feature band 30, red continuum 32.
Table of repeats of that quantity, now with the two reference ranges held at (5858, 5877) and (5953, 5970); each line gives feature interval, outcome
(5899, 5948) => 0.73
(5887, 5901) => 2.06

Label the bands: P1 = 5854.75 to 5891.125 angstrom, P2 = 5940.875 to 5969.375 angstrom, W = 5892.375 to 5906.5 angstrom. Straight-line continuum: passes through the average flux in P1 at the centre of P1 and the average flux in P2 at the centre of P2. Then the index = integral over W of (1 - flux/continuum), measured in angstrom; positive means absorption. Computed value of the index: 0.70 angstrom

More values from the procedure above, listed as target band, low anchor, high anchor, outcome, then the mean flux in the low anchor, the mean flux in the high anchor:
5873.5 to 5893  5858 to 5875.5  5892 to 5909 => 0.65 angstrom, 32.3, 30.2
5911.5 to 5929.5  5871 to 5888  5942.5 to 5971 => 0.19 angstrom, 32.2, 32.1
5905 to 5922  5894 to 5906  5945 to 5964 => -0.66 angstrom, 29.9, 32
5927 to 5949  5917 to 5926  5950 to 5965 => 0.18 angstrom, 32.2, 32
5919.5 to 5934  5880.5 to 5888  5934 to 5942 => 0.11 angstrom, 31.4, 32.3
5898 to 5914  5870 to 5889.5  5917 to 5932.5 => 0.05 angstrom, 31.7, 31.9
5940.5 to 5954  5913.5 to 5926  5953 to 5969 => 0.16 angstrom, 31.8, 32.2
